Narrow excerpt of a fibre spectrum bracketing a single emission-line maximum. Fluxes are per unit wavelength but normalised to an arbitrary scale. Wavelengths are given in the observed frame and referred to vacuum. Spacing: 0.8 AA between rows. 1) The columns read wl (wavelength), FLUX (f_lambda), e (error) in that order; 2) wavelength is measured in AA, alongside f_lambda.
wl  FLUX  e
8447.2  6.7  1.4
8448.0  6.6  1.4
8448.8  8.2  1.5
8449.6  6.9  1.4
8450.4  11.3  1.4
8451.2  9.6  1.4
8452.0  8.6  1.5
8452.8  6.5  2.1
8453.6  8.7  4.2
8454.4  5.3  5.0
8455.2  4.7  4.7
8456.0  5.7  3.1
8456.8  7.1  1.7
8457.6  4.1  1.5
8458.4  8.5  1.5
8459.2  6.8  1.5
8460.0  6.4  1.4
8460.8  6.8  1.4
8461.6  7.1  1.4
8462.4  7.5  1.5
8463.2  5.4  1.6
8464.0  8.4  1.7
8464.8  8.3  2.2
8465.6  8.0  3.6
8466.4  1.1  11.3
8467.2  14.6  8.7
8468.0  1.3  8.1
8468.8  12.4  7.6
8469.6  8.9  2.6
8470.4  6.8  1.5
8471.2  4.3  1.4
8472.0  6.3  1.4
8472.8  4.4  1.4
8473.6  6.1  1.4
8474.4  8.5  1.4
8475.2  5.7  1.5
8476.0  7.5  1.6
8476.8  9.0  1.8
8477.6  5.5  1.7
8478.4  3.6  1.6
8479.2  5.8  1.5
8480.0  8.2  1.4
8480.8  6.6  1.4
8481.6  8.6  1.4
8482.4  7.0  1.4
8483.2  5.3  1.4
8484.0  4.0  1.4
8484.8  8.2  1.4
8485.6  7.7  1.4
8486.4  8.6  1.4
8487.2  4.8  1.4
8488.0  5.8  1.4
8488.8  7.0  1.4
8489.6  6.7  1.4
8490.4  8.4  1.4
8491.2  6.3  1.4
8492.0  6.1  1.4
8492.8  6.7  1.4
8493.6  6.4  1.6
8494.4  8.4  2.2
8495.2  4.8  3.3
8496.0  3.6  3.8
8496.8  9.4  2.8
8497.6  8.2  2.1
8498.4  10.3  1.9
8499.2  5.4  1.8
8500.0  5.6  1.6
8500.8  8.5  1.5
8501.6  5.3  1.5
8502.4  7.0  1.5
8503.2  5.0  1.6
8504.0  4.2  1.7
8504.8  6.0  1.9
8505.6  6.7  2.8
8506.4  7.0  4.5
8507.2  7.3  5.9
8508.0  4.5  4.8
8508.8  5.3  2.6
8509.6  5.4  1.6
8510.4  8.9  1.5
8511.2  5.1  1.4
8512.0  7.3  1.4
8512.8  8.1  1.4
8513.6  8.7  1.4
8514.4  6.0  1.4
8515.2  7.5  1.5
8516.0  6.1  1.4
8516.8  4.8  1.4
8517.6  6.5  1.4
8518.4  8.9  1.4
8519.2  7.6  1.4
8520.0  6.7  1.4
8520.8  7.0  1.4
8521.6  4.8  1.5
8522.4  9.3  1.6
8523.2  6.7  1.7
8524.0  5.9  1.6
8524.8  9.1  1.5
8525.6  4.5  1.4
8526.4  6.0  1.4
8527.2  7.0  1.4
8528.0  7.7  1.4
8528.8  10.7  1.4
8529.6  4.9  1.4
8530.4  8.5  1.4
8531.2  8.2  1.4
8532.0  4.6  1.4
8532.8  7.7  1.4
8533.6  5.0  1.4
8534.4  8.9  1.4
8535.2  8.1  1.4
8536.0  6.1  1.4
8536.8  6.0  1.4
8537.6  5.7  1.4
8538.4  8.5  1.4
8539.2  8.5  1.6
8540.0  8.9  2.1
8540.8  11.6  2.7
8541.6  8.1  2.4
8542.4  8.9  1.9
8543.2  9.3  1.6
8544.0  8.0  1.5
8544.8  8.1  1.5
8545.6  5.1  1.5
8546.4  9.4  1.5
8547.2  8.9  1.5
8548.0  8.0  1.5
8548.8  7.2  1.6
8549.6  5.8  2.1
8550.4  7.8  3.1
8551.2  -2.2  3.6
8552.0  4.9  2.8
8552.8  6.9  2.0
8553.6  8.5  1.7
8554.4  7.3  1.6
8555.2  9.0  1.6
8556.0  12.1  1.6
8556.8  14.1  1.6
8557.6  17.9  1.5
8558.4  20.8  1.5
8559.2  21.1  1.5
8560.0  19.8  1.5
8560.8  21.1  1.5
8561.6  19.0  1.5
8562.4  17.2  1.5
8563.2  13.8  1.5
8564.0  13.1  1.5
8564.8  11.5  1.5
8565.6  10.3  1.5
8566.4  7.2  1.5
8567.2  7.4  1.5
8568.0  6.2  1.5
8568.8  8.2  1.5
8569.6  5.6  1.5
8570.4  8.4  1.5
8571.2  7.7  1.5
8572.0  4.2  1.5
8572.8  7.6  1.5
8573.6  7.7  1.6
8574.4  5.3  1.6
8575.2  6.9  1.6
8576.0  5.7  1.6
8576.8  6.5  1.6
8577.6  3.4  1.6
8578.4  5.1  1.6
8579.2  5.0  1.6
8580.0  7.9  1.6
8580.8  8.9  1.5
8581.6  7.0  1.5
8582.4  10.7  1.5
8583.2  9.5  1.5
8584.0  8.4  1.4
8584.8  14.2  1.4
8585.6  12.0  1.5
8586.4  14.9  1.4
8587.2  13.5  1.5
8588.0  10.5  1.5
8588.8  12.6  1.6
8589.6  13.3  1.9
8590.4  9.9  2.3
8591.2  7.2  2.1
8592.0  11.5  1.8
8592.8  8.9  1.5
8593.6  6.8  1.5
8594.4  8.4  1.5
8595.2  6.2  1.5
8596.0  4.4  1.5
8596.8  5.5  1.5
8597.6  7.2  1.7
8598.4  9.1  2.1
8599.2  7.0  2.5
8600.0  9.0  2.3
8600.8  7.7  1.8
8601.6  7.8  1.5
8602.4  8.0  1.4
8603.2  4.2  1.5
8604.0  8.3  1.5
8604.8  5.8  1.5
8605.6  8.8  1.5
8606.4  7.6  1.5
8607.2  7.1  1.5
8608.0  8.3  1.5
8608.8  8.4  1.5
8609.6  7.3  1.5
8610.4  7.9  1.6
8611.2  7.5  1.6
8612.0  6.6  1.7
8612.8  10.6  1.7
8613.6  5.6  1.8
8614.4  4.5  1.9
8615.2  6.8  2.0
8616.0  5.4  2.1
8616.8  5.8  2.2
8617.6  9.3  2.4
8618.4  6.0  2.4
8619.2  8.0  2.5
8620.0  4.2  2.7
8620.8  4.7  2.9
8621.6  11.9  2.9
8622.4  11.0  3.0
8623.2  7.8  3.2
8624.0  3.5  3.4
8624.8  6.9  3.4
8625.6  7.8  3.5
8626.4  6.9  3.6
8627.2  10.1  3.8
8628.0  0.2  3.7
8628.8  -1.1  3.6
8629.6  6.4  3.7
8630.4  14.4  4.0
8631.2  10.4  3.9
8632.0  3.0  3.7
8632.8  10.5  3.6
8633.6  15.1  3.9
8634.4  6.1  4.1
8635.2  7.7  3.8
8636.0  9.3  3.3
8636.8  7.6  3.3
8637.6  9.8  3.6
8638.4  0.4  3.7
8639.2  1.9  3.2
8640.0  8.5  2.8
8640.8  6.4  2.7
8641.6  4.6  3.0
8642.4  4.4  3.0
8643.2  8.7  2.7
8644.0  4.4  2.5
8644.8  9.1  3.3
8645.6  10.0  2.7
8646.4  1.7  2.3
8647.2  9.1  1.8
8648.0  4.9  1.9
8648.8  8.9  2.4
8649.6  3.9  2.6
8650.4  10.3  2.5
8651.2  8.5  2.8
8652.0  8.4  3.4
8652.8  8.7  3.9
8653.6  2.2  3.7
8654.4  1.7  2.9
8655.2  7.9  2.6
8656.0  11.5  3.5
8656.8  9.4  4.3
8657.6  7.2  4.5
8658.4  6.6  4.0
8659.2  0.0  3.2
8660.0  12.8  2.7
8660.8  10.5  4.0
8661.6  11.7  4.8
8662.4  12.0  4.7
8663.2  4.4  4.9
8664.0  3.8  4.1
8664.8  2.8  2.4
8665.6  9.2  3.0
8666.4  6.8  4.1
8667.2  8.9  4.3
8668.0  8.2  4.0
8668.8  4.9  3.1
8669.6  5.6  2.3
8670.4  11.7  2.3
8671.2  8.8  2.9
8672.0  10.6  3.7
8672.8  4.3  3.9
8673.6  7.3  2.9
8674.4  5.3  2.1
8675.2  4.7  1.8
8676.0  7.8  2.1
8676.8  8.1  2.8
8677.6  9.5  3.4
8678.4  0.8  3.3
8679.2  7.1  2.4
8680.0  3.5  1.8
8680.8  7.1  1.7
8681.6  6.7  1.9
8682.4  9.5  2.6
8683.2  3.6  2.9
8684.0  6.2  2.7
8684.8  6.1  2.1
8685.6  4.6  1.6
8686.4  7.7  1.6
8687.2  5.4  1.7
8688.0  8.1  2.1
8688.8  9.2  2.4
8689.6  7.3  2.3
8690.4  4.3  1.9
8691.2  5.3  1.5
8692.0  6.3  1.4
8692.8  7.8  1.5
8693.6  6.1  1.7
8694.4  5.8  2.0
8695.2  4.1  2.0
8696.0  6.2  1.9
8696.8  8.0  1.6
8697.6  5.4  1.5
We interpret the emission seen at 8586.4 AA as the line [N II]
